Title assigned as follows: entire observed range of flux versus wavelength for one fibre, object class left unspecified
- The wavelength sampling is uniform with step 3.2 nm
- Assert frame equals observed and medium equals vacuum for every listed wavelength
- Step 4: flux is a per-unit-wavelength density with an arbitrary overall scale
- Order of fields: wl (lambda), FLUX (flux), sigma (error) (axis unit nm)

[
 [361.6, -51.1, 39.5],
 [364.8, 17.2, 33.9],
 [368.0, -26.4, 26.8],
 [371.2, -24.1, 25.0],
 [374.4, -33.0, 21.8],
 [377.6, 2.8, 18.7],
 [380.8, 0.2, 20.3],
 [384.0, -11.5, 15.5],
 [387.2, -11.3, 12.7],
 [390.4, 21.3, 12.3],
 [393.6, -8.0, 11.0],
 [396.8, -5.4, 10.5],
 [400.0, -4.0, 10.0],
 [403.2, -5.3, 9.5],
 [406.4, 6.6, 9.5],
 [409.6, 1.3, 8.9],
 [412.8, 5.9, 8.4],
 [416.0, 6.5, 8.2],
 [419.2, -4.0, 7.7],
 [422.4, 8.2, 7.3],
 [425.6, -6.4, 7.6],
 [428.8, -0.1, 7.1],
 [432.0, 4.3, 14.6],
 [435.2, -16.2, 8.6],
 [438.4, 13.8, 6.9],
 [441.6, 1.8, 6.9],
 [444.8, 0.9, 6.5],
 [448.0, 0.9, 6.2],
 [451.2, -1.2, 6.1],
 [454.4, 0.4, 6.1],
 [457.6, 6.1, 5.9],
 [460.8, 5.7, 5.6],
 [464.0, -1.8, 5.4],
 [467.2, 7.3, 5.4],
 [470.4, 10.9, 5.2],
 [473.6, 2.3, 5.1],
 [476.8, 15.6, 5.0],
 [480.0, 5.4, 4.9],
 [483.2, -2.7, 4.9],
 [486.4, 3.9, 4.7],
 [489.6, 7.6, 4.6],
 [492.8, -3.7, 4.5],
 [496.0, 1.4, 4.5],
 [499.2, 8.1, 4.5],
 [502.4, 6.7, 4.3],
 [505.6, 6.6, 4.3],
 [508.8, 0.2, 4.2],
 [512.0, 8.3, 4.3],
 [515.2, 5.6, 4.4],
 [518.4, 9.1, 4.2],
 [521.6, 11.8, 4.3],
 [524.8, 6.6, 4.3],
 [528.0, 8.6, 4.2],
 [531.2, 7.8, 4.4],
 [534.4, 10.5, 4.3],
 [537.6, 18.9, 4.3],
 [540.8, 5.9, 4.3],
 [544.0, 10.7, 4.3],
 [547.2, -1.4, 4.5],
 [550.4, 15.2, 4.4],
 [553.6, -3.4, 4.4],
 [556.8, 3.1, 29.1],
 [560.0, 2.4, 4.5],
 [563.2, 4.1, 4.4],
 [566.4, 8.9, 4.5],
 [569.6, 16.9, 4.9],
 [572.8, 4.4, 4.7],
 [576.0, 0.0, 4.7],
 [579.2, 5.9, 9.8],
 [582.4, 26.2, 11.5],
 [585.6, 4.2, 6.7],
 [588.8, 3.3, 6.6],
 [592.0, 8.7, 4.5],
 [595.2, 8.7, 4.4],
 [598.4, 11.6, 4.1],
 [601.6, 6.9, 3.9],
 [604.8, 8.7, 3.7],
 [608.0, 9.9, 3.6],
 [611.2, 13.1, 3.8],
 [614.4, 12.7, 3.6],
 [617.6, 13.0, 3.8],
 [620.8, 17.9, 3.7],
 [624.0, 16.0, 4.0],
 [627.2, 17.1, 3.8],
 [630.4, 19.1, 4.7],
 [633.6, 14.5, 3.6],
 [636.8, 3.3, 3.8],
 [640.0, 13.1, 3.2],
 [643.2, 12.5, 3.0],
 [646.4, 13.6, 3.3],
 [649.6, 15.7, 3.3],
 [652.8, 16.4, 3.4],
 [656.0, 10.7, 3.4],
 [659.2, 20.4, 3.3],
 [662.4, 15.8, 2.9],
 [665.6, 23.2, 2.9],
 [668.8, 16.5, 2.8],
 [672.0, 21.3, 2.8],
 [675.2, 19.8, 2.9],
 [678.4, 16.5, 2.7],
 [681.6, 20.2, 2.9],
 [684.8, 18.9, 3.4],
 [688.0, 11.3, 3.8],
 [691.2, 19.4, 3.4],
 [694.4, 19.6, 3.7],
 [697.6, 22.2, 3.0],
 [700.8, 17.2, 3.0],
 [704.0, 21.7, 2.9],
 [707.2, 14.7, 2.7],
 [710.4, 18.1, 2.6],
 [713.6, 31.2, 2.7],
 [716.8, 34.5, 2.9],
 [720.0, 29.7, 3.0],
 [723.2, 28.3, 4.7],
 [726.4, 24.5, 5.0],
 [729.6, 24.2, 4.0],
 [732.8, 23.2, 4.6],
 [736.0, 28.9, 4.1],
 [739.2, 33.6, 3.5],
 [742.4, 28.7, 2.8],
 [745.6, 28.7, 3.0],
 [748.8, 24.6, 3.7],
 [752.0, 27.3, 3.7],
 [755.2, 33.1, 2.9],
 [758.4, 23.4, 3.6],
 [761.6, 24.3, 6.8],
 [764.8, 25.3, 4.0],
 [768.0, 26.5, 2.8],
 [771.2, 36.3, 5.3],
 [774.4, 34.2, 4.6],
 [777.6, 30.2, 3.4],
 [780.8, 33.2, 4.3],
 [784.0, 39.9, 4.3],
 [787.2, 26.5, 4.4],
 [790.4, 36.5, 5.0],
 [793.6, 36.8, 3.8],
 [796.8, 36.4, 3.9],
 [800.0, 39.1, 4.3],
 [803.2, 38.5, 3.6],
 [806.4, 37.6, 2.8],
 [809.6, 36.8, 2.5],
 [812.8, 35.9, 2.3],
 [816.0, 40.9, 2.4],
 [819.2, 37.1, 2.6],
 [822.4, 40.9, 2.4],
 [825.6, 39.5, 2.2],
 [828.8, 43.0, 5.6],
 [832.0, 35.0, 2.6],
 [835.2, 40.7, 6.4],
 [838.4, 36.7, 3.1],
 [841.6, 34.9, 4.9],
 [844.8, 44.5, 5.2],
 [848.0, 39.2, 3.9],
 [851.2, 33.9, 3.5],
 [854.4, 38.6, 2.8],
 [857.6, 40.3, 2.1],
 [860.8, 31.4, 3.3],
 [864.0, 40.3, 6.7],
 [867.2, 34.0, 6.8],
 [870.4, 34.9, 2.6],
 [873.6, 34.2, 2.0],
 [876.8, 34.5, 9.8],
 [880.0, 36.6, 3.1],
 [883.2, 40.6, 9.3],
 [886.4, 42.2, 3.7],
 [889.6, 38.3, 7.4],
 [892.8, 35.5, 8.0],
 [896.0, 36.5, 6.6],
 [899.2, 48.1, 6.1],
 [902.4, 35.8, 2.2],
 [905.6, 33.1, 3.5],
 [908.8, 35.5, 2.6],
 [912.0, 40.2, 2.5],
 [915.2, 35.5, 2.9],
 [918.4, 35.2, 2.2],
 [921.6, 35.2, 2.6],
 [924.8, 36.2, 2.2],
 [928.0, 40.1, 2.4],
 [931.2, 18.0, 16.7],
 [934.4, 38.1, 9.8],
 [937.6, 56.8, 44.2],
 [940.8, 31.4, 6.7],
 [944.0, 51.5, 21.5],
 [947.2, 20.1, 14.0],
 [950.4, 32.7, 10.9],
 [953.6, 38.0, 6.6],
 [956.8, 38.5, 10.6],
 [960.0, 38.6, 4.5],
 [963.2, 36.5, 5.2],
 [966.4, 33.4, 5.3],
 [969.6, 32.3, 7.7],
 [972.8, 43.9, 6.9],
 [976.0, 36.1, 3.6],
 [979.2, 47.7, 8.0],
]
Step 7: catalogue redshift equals 0.785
